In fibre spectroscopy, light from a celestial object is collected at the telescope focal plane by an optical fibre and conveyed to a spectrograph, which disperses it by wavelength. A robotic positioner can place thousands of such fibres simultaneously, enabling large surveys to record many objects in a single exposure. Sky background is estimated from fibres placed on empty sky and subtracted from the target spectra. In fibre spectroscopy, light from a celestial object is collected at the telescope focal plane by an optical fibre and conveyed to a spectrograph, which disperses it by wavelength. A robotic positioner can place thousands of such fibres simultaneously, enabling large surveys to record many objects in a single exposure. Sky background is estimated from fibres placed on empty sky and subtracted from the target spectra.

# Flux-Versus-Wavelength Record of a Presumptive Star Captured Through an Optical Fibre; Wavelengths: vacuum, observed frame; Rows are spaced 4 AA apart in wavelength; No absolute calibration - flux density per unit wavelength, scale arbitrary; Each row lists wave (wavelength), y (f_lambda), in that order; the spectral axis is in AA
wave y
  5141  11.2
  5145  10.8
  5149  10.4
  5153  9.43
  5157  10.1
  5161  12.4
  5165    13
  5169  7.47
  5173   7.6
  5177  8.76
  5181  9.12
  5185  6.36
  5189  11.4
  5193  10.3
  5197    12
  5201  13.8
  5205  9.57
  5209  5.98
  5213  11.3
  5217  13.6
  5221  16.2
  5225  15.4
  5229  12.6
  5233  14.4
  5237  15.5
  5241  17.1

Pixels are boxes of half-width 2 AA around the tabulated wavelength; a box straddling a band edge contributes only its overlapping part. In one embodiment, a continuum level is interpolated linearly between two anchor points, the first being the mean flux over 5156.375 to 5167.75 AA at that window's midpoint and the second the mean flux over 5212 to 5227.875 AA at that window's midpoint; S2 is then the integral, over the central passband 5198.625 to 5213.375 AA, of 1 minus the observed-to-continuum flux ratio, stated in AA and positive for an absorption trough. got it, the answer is 3.81 AA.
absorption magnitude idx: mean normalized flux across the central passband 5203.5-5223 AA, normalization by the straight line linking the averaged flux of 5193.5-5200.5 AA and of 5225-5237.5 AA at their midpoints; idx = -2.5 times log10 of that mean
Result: 0.16 mag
